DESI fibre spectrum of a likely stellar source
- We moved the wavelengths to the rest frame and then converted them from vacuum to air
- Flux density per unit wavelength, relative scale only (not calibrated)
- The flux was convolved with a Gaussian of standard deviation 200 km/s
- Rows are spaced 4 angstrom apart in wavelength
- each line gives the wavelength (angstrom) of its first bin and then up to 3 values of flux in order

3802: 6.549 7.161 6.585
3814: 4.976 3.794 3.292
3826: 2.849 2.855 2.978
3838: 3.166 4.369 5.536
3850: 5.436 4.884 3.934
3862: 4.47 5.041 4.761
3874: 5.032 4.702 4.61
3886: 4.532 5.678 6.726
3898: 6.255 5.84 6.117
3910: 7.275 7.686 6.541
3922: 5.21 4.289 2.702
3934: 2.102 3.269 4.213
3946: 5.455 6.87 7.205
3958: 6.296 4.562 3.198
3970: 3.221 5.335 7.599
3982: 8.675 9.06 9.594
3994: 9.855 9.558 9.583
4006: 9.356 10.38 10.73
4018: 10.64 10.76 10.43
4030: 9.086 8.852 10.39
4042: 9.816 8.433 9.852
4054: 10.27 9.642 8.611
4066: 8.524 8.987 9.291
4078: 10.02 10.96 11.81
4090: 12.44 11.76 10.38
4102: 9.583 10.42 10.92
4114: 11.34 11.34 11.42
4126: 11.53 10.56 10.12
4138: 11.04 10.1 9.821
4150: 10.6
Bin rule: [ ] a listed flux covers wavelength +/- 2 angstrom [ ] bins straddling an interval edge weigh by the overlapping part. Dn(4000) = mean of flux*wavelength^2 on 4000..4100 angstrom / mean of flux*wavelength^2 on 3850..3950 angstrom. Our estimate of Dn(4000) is 2.12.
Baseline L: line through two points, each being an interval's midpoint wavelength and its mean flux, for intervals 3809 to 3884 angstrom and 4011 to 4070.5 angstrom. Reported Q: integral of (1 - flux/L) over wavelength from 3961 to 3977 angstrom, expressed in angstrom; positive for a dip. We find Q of 7.2 angstrom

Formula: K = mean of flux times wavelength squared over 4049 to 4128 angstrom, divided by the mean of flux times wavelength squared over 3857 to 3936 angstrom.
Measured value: 2.22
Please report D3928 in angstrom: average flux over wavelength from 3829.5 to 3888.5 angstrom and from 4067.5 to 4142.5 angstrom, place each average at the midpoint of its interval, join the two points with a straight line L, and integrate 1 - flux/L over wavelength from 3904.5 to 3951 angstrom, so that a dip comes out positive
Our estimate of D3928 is 7.94 angstrom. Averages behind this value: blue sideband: 4.47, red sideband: 10.7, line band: 5.1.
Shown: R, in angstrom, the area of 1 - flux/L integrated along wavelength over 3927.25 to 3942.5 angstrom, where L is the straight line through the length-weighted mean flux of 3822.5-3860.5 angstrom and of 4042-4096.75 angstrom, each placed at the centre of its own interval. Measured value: 8.1 angstrom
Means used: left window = 3.98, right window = 10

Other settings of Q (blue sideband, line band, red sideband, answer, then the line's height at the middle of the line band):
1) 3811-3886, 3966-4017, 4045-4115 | -2.5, 7.94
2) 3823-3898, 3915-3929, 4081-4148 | 1.7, 6.1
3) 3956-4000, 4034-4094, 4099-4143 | -4.4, 9.26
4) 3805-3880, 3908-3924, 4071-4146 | -1.2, 6.22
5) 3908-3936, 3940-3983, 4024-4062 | 6.2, 6.57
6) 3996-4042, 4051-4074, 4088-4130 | 2.8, 10.5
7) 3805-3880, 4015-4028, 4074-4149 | -2.9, 8.7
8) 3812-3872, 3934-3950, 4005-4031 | 6.9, 7.63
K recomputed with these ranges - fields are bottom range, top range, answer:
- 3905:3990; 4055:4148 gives 2.00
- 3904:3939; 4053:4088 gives 2.08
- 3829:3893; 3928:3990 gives 1.26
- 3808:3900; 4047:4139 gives 2.54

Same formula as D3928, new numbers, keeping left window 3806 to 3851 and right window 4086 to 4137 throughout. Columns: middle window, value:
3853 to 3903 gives 3.3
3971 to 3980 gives 1.9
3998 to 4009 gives -1.5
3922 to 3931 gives 3.6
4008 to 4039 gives -4.3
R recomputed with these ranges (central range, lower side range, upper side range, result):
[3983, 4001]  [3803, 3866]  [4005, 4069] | -1.9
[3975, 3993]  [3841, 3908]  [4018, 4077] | -1.5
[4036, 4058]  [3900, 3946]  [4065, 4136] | -1.9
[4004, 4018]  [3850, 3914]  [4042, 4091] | -2.8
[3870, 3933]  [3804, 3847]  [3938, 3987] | -4.2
